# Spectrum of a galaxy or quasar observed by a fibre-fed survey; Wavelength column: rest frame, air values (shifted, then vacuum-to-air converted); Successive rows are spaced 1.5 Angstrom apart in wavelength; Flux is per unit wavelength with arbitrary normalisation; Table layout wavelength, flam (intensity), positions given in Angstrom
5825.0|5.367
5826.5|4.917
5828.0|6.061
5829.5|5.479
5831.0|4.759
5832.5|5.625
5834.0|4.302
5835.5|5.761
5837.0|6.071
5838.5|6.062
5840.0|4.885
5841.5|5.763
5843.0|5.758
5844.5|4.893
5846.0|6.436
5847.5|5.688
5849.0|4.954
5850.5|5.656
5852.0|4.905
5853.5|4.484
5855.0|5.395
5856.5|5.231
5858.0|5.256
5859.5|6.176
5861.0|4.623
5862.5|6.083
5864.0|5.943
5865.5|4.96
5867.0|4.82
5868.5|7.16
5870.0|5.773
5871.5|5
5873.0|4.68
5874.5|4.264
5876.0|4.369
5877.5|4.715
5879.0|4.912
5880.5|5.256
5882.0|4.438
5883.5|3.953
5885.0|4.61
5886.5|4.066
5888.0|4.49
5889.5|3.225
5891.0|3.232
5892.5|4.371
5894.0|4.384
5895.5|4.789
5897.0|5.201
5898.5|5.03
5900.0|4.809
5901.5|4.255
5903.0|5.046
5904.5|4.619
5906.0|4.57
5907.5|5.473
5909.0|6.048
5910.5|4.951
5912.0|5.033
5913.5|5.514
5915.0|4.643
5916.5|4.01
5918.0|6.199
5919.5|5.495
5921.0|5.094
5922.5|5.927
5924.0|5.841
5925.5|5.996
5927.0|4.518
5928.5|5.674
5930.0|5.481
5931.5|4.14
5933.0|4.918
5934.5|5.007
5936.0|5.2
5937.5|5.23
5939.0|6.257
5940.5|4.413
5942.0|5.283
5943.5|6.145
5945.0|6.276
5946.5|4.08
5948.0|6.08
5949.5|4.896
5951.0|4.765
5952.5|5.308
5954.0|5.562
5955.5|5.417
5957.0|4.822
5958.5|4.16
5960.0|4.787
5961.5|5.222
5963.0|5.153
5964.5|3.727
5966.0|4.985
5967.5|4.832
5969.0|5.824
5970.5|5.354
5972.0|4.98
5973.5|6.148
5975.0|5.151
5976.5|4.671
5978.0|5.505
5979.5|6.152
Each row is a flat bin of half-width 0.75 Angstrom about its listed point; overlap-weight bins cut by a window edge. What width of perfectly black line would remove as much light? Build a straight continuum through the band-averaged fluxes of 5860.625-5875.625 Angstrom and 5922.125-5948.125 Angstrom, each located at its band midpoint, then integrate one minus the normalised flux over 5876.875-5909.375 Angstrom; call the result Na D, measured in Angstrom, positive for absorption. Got 4.5 Angstrom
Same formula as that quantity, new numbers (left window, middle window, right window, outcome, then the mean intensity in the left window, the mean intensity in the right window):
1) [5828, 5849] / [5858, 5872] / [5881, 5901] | -1.9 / 5.5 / 4.36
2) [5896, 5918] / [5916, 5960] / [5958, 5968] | -3.8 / 4.98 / 4.71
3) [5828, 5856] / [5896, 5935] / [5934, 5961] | 1.0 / 5.4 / 5.21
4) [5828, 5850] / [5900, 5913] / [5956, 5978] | 0.6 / 5.48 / 5.01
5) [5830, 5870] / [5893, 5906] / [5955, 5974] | 1.3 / 5.45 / 5.01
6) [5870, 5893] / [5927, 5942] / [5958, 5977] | -1.1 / 4.42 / 5.01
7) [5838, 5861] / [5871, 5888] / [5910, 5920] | 2.3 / 5.4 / 5.12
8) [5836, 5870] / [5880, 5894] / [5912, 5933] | 3.2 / 5.52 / 5.25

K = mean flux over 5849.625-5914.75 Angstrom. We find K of 4.92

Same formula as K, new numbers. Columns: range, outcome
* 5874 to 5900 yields 4.44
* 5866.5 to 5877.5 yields 5.13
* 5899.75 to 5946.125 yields 5.22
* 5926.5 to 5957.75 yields 5.22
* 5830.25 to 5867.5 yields 5.38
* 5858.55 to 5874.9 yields 5.43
